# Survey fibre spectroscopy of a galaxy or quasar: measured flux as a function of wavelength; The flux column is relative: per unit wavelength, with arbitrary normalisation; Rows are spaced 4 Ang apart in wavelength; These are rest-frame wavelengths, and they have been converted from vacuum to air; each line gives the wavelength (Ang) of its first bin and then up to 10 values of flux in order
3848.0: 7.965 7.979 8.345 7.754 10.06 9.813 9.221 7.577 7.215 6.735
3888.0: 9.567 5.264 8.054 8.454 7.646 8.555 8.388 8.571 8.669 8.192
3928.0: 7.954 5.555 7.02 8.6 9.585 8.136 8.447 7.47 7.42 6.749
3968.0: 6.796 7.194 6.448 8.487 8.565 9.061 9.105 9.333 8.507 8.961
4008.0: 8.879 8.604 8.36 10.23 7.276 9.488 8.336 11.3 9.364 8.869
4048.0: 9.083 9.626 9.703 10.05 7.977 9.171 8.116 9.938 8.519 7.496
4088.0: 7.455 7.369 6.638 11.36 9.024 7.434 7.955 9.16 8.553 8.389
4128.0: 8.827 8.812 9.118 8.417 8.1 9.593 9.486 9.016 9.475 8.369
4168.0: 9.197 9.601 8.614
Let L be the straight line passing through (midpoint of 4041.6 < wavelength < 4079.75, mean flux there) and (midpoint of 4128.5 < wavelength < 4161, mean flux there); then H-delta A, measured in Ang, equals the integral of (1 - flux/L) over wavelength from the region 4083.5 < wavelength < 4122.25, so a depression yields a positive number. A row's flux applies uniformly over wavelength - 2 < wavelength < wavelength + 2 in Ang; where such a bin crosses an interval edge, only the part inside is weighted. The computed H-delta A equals 3.4 Ang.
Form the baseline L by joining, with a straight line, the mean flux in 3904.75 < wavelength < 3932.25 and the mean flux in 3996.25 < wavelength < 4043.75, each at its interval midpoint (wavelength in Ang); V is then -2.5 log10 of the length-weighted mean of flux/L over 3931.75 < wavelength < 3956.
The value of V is 0.044 mag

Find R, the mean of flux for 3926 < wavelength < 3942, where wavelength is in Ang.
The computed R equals 7.28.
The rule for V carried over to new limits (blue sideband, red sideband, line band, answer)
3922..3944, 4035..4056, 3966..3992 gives 0.08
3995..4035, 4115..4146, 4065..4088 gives 0.03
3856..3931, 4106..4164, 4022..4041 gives -0.08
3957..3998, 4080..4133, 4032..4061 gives -0.18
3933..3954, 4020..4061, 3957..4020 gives 0.07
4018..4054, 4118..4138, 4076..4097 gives 0.16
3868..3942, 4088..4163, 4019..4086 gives -0.08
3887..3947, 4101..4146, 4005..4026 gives -0.05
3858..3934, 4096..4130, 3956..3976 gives 0.18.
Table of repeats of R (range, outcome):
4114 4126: 8.7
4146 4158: 9.37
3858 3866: 8.91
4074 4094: 8.16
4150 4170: 9.11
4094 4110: 8.61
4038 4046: 9.12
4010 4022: 9.06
